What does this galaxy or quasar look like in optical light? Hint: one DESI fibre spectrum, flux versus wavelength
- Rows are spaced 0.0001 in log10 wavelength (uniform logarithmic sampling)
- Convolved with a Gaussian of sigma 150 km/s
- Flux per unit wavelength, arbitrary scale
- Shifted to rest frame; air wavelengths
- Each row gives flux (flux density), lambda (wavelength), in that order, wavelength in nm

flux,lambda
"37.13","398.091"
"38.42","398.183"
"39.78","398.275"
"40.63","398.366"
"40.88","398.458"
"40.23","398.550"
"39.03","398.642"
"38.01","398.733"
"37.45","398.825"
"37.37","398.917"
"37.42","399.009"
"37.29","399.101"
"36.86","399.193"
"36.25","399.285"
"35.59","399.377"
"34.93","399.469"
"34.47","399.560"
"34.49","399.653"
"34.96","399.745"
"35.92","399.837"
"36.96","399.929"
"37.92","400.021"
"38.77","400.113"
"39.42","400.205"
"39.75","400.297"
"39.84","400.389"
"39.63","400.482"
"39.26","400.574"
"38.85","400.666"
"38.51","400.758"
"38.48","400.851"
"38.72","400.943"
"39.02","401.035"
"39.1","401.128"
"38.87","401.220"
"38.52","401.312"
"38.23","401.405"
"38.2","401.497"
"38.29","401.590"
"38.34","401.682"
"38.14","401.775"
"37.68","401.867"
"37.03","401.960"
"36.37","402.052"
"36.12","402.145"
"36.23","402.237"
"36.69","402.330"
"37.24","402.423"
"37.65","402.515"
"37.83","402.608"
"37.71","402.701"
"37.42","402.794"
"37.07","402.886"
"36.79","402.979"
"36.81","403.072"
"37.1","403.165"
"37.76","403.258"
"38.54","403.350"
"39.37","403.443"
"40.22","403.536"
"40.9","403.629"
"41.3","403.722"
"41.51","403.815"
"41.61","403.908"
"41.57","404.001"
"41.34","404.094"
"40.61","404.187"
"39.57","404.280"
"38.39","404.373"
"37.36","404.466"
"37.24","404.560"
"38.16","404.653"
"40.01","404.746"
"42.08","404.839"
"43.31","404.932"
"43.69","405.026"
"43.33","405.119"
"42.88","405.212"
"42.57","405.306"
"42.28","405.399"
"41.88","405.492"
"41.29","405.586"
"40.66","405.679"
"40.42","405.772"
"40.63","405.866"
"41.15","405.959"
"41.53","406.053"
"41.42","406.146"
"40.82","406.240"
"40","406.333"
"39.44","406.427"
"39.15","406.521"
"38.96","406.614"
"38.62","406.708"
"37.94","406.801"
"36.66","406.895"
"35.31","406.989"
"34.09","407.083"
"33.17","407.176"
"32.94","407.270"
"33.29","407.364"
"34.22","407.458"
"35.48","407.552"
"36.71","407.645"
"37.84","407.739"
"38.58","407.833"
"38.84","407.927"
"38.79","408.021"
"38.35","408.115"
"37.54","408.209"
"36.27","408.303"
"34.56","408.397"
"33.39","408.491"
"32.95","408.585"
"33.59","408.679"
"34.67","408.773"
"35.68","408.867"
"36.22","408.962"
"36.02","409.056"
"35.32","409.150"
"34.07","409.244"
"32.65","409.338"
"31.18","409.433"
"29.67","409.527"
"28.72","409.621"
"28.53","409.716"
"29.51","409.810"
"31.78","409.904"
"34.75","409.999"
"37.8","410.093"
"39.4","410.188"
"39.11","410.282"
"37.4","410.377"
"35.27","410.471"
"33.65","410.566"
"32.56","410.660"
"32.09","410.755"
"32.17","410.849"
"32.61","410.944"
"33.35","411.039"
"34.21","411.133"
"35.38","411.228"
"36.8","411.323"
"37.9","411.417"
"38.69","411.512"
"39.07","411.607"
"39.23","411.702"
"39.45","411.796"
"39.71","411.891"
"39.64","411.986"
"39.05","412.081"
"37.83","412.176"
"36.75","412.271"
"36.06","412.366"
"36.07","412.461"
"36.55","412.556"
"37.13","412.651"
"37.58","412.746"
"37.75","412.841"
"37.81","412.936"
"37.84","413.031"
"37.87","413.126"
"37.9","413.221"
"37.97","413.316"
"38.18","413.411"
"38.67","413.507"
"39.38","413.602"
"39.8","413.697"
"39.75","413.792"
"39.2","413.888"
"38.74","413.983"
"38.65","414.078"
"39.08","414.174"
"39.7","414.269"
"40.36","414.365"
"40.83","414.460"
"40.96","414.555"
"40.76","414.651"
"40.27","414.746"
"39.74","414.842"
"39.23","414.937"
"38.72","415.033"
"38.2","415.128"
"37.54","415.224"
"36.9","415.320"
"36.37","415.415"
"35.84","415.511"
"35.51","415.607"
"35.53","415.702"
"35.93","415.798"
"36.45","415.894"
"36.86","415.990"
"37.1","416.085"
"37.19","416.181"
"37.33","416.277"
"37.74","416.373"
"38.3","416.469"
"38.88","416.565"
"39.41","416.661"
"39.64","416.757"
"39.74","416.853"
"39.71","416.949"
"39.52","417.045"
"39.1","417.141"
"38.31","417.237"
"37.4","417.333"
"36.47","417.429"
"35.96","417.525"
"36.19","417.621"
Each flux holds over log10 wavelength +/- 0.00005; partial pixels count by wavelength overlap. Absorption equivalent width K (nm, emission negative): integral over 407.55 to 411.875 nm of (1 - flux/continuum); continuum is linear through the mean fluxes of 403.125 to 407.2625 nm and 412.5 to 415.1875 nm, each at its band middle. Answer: 0.45 nm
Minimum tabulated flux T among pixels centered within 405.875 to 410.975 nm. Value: 28.53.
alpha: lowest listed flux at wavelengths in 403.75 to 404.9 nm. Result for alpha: 37.24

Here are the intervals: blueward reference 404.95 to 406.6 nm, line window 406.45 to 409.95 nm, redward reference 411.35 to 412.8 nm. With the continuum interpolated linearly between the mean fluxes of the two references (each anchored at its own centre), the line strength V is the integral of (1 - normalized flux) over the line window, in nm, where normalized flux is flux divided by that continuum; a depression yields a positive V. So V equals 0.45 nm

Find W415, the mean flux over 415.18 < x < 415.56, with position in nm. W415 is 36.6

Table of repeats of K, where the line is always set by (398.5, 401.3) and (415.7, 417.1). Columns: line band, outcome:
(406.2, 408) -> 0.04 nm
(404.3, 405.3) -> -0.07 nm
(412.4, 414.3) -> -0.01 nm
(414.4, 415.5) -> -0.03 nm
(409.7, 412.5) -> 0.15 nm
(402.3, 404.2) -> -0.05 nm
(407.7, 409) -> 0.06 nm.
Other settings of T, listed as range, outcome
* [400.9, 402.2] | 36.12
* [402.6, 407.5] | 32.94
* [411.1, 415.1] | 34.21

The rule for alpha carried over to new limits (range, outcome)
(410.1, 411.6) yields 32.09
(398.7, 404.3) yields 34.47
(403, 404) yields 36.81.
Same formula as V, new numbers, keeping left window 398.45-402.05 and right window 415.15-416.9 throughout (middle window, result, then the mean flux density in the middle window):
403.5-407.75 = -0.20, 39.4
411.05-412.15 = -0.01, 38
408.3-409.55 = 0.12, 34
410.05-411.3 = 0.08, 35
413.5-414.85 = -0.08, 39.8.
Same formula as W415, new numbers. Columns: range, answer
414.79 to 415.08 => 39.2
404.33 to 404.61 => 37.6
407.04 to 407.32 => 33.4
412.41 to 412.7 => 36.6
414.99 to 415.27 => 38.2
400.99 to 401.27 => 39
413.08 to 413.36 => 38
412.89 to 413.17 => 37.9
